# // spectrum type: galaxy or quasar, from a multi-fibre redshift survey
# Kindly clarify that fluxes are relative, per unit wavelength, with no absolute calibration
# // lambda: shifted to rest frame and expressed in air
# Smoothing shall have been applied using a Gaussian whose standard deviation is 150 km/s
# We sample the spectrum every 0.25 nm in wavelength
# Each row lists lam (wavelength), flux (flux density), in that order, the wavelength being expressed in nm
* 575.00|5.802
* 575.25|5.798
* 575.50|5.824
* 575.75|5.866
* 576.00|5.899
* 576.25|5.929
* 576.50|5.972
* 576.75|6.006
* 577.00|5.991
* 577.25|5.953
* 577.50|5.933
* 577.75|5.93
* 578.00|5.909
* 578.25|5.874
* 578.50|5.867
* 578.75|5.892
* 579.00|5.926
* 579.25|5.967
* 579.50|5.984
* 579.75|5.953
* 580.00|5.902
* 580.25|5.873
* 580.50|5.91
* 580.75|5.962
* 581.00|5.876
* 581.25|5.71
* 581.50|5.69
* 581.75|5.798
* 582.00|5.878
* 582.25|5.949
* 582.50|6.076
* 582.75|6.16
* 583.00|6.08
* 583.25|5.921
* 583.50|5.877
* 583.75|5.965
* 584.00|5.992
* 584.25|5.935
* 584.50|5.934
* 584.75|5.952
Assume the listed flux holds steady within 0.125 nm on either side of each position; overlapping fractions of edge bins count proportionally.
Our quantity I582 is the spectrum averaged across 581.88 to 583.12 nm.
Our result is 6.03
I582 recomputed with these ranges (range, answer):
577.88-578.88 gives 5.89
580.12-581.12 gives 5.91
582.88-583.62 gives 5.96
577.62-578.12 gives 5.92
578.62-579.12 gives 5.91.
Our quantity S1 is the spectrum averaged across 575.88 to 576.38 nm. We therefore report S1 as 5.91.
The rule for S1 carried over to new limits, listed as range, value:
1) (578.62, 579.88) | 5.94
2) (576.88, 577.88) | 5.95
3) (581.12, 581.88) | 5.73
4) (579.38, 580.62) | 5.92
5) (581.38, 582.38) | 5.83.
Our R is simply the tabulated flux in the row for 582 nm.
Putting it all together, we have 5.878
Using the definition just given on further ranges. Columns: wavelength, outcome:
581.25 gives 5.71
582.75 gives 6.16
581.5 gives 5.69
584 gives 5.992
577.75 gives 5.93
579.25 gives 5.967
